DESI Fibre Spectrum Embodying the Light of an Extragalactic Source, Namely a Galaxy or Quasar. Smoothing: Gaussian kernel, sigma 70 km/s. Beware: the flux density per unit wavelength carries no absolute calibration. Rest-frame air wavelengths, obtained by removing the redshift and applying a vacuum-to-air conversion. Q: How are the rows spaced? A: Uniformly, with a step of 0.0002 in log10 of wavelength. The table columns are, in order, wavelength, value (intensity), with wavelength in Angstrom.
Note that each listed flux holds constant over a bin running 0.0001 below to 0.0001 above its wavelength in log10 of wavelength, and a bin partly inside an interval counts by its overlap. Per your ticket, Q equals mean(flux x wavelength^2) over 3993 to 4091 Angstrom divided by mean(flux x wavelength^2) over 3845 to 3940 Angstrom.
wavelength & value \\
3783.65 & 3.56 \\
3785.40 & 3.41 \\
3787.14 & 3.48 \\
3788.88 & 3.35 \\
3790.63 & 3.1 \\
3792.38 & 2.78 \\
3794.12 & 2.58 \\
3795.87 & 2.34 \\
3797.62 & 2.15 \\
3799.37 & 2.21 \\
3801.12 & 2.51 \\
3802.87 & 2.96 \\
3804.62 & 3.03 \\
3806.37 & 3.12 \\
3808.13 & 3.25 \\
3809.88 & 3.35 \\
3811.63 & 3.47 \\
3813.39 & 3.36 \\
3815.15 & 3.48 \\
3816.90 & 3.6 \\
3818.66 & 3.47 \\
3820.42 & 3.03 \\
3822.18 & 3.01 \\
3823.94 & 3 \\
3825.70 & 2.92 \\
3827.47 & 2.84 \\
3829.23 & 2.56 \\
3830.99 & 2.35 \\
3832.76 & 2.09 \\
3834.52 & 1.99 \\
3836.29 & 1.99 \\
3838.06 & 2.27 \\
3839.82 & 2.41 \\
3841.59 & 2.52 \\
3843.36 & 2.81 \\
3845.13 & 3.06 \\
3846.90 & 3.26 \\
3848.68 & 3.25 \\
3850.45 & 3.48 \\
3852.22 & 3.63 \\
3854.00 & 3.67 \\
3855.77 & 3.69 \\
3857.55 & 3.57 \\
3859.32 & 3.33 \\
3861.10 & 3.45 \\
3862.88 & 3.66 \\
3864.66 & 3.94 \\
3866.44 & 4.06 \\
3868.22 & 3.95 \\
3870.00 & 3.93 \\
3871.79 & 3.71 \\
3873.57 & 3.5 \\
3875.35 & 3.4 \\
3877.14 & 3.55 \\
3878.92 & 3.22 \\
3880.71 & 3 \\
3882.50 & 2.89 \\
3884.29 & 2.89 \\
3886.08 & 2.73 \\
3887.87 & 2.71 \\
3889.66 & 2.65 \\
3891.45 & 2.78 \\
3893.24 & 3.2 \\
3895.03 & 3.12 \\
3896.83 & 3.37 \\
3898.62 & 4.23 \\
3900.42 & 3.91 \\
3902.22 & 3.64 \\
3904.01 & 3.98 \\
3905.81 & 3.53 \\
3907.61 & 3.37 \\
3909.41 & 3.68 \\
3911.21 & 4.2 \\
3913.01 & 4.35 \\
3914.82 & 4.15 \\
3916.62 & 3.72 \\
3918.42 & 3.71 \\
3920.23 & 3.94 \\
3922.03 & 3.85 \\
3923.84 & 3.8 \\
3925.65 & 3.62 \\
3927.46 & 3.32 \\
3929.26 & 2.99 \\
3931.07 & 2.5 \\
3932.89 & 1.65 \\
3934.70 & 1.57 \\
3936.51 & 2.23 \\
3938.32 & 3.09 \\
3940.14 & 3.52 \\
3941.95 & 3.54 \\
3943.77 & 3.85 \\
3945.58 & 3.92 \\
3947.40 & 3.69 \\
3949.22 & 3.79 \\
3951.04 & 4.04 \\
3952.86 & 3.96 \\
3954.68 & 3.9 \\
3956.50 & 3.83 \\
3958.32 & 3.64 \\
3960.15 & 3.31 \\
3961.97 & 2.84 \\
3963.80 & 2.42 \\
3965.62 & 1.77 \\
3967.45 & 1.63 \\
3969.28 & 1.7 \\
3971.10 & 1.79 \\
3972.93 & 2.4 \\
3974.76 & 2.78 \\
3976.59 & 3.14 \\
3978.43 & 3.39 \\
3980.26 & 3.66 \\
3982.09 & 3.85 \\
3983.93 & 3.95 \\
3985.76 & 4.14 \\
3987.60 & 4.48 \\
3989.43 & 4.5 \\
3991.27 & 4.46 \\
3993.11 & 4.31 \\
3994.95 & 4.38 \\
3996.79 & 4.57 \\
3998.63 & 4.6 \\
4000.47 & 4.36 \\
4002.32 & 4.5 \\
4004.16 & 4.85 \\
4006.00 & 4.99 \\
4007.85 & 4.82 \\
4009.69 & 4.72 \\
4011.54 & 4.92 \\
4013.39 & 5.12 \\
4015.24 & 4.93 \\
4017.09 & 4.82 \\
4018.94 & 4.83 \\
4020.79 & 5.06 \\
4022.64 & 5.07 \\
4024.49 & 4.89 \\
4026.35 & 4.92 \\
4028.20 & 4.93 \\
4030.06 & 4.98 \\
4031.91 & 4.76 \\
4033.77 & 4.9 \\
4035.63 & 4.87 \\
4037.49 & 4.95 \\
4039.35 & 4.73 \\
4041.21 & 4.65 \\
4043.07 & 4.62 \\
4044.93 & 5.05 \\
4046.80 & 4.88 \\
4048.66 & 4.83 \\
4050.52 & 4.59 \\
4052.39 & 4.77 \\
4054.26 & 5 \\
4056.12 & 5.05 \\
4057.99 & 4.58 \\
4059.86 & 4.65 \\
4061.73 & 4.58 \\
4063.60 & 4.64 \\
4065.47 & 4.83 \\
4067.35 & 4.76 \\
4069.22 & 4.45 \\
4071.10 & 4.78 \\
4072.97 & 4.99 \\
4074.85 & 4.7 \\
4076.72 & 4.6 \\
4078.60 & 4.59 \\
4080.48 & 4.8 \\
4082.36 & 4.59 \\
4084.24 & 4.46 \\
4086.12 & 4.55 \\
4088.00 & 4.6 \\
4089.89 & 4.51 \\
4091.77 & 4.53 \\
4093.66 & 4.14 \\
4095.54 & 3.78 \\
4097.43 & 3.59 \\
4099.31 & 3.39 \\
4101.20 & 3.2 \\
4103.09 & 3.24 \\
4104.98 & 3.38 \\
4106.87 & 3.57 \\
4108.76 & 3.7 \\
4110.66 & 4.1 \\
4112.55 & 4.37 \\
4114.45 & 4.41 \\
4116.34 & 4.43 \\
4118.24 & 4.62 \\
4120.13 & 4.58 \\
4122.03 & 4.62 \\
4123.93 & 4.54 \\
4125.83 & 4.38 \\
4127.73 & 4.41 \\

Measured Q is 1.5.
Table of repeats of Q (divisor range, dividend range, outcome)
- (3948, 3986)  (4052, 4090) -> 1.58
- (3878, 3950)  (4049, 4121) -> 1.42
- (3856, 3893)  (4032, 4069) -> 1.56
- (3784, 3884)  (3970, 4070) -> 1.59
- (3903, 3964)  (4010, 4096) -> 1.45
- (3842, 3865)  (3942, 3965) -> 1.10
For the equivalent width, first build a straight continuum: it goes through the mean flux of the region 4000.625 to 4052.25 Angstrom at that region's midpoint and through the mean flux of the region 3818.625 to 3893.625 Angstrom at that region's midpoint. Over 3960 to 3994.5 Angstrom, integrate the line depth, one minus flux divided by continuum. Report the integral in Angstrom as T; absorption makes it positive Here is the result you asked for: 9.2 Angstrom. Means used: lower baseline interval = 3.1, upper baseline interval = 4.85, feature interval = 3.2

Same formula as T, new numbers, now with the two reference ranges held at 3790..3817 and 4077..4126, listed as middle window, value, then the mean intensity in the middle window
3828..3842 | 3.61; 2.28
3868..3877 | -1.23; 3.67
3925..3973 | 7.49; 2.99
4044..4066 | -4.41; 4.79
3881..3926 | -2.06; 3.51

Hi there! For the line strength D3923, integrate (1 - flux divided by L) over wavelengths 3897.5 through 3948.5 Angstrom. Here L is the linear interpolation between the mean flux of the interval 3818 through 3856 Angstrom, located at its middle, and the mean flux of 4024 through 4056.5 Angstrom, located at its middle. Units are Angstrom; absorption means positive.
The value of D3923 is 2.8 Angstrom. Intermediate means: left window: 2.86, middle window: 3.48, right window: 4.85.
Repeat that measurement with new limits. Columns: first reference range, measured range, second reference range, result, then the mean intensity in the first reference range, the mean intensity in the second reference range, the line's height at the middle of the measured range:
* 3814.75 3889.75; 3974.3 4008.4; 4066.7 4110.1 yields -4.0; 3.13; 4.21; 3.77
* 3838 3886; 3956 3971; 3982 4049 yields 5.9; 3.35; 4.72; 4.25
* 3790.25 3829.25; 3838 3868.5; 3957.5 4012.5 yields -1.9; 2.97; 3.7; 3.15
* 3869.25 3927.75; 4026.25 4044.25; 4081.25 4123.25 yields -4.2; 3.51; 4.11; 3.91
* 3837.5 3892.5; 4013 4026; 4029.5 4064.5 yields -1.1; 3.26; 4.79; 4.56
